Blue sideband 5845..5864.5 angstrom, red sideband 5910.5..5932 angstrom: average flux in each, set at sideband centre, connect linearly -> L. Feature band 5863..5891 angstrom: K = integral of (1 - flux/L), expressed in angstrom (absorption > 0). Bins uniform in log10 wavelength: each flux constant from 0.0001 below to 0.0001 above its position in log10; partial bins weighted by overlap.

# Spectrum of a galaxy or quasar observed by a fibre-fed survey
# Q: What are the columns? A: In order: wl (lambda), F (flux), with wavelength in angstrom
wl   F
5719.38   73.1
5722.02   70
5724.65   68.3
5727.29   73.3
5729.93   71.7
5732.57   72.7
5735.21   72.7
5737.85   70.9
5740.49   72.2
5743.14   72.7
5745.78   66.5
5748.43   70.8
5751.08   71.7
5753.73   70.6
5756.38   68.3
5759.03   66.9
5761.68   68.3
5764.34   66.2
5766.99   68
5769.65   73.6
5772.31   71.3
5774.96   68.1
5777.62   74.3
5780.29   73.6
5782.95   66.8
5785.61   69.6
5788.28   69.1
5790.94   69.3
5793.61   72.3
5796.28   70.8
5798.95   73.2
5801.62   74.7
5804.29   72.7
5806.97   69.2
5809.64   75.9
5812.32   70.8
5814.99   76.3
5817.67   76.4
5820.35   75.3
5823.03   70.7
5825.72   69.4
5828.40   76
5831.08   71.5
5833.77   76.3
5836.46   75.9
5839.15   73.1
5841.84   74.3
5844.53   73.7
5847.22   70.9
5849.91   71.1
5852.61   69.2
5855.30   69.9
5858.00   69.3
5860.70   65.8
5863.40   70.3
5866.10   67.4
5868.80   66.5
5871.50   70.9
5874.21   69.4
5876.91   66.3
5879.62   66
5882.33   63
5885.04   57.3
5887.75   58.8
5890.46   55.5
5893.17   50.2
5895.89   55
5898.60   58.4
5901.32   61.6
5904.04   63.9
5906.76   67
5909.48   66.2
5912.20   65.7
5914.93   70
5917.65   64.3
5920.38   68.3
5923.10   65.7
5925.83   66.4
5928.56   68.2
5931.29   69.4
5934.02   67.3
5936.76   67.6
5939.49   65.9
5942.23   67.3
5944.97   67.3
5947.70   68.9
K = 1.7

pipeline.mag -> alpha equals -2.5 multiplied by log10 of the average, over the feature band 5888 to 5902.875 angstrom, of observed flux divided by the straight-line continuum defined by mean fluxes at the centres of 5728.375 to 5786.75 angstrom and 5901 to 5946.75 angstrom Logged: 0.19 mag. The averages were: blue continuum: 70.4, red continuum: 66.7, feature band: 56.4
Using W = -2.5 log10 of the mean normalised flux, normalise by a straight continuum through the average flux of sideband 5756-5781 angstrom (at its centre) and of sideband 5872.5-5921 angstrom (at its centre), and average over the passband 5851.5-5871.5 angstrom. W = -0.06 mag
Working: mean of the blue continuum 69.8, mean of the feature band 68.5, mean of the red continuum 62.6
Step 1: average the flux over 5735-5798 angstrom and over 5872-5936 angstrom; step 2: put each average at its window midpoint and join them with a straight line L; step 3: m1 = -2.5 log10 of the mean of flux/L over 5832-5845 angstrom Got -0.12 mag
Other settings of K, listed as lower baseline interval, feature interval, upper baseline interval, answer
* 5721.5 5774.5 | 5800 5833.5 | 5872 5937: -2.92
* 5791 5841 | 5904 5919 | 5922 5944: 0.43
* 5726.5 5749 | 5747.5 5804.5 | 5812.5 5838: 1.71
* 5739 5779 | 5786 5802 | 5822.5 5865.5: -0.14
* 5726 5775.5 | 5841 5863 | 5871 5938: -1.41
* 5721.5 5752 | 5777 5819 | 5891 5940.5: -2.04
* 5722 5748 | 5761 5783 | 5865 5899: -0.46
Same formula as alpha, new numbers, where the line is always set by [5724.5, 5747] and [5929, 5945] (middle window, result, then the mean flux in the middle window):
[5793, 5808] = -0.03 mag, 72.2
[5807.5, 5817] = -0.06 mag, 74.1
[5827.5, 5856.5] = -0.05 mag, 72.9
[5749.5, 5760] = 0.02 mag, 69.5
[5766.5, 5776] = 0.00 mag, 70.5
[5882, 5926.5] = 0.10 mag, 62.1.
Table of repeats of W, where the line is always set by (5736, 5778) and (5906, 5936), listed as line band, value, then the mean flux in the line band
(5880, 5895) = 0.18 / 57.5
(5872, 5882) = 0.01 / 67.1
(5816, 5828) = -0.07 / 73.2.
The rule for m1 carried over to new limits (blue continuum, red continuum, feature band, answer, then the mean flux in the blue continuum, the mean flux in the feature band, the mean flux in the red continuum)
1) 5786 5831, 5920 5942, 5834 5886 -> 0.02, 72.5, 69.2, 67.3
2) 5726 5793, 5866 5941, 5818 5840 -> -0.10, 70.4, 73.6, 64.3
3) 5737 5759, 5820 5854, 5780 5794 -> 0.03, 70.2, 69.7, 72.8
